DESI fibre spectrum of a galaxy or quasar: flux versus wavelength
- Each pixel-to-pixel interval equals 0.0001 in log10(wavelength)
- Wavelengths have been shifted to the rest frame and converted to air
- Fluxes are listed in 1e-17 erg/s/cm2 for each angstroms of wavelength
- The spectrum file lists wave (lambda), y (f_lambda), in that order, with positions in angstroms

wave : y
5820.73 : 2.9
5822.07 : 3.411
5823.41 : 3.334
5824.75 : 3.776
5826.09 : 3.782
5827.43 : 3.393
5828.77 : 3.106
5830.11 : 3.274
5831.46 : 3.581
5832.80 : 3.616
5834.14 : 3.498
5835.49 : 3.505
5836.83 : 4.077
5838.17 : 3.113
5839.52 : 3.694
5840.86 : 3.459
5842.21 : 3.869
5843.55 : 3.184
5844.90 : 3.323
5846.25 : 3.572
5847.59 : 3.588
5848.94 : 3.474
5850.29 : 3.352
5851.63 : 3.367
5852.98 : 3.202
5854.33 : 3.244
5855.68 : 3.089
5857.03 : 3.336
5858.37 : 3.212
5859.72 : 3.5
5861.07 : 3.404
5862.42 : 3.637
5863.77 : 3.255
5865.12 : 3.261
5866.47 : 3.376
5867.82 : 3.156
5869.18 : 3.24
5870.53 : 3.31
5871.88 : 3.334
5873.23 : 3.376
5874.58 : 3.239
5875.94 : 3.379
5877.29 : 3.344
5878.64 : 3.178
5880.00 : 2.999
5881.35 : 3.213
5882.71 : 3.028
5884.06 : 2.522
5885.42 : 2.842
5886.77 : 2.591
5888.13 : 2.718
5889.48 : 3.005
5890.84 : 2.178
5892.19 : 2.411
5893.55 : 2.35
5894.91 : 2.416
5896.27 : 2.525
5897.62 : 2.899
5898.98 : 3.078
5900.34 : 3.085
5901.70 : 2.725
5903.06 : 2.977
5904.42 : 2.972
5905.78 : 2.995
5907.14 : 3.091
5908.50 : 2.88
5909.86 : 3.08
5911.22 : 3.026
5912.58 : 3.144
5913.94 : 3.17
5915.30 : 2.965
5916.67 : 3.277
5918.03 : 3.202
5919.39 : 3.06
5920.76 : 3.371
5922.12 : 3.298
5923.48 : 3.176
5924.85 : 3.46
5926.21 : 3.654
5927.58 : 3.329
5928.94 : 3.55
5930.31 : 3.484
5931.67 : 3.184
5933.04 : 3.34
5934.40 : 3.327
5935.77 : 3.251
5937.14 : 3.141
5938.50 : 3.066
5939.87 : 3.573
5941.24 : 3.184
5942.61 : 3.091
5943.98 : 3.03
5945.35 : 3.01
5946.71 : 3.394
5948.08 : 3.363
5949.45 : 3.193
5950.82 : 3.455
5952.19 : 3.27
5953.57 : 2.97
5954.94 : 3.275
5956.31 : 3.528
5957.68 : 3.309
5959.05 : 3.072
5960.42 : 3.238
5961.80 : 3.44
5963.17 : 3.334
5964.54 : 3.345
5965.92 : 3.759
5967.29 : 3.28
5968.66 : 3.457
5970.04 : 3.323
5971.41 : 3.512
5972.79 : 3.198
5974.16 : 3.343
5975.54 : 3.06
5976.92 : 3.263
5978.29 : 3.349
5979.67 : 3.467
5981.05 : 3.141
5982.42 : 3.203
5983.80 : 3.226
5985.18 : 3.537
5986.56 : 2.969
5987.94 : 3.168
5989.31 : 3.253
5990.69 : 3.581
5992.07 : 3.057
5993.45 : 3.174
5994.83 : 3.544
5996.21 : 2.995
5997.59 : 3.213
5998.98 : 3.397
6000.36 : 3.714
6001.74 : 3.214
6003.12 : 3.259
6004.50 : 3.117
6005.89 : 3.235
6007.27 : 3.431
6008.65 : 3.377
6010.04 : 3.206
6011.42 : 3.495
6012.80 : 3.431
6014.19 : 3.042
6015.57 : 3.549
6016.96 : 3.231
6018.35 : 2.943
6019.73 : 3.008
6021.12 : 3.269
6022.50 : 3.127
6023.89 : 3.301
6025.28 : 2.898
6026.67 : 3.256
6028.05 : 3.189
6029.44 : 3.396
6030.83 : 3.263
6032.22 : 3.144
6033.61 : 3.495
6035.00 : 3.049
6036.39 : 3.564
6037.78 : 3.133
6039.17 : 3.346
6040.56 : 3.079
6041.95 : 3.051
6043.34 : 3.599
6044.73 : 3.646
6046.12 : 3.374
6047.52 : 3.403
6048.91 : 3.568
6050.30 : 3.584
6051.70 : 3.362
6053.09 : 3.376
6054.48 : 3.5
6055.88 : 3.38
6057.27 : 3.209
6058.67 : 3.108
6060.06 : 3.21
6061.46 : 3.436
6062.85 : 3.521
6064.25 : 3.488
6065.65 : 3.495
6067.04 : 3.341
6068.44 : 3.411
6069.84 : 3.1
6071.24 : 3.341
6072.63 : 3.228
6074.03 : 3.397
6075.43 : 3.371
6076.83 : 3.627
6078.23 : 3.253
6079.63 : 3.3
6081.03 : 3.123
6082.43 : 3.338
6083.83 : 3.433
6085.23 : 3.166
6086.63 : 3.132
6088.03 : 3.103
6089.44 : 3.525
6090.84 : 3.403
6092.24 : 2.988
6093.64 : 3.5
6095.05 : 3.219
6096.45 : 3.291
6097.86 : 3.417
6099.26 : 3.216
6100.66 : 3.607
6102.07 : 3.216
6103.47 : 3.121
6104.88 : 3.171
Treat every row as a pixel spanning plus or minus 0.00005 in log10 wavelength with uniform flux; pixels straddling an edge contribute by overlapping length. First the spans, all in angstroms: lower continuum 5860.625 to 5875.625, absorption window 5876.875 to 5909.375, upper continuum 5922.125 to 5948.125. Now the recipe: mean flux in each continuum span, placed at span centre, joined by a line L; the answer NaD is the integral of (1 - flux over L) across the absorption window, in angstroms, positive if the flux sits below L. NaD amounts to 4.7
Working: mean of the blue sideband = 3.32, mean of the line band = 2.83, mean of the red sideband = 3.29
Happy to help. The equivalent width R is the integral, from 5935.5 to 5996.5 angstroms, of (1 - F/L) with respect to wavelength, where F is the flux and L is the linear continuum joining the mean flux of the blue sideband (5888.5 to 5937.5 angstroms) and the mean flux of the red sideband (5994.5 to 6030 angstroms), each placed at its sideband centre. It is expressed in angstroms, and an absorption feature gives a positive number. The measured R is -2.2 angstroms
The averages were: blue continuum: 3.06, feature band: 3.28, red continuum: 3.26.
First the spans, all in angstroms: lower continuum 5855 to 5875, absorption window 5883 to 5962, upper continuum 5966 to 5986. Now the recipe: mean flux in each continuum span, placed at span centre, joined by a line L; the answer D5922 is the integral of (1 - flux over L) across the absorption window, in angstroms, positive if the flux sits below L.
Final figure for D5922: 5.52 angstroms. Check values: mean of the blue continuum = 3.32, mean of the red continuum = 3.32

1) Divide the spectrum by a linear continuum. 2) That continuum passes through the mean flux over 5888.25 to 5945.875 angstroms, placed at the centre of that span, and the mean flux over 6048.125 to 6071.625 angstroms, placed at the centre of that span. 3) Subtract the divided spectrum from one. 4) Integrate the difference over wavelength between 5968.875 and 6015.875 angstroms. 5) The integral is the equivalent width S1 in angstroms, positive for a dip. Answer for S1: -0.9 angstroms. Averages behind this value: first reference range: 3.07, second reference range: 3.38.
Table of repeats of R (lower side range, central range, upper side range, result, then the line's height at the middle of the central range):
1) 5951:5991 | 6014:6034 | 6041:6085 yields 0.8 angstroms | 3.34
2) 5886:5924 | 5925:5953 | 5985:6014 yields -2.2 angstroms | 3.05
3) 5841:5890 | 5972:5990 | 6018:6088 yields 0.2 angstroms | 3.28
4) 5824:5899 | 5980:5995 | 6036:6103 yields 0.2 angstroms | 3.29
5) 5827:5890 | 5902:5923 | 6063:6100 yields 1.3 angstroms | 3.3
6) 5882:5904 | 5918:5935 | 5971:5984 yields -2.4 angstroms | 2.93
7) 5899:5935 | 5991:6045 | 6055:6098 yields 0.0 angstroms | 3.27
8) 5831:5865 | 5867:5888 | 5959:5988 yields 1.9 angstroms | 3.41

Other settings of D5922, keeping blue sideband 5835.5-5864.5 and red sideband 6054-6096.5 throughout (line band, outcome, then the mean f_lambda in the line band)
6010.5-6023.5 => 0.4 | 3.23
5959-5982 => 0.2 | 3.33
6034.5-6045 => 0.1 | 3.3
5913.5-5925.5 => 0.6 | 3.22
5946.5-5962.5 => 0.4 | 3.29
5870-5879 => 0.3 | 3.32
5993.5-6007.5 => 0.2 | 3.3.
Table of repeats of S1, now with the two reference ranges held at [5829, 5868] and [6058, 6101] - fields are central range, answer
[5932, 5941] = 0.3 angstroms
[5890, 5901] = 2.5 angstroms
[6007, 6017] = 0.0 angstroms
